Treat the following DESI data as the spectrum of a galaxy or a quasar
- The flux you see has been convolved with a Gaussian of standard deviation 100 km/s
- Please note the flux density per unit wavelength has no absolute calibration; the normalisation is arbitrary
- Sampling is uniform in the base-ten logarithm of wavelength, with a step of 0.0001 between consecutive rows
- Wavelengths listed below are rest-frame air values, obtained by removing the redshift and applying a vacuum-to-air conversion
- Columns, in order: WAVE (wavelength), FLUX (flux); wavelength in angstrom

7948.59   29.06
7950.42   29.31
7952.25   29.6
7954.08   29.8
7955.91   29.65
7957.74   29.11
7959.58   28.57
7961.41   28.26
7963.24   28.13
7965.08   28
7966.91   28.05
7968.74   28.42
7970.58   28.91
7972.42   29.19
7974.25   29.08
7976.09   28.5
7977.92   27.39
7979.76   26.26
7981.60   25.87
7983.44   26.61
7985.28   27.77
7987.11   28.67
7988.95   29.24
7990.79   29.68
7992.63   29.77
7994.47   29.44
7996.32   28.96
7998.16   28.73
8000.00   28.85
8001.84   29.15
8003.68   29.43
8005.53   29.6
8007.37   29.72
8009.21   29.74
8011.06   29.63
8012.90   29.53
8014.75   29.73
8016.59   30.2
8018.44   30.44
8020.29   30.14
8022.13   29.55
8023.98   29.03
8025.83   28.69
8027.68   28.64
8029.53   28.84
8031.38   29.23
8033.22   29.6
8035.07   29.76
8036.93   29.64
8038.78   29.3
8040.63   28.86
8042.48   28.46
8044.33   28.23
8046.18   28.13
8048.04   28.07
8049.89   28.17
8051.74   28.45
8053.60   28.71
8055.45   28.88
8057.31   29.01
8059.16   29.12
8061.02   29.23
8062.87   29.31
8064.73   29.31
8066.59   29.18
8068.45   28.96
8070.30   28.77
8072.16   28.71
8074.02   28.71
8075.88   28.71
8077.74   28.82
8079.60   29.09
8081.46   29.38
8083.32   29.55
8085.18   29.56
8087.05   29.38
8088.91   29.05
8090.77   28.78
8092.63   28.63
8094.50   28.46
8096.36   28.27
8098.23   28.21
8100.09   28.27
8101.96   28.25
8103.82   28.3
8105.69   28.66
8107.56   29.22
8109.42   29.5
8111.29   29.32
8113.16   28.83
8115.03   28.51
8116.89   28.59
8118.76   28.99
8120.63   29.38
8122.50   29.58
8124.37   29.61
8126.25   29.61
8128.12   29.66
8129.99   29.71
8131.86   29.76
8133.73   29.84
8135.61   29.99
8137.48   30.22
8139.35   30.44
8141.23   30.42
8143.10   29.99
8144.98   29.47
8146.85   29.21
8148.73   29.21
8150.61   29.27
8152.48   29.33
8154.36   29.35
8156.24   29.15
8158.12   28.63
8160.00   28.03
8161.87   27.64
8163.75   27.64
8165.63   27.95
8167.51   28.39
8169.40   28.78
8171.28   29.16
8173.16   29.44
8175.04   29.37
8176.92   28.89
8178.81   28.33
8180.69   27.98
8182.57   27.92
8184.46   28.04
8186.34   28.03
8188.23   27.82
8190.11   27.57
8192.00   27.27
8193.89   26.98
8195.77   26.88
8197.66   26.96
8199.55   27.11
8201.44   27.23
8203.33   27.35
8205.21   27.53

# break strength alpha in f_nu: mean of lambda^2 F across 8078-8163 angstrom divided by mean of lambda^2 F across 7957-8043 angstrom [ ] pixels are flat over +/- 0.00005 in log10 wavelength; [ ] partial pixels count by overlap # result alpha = 1.0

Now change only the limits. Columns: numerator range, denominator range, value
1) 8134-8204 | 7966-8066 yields 1.03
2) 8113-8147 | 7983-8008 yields 1.05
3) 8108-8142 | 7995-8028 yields 1.03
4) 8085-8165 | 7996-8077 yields 1.02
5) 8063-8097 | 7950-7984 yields 1.05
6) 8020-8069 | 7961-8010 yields 1.03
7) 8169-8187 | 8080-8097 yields 1.01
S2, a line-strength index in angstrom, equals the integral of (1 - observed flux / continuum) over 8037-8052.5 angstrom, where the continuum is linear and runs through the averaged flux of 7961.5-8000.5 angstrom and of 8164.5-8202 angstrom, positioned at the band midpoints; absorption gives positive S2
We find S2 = -0.2 angstrom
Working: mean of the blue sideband 28.4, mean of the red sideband 28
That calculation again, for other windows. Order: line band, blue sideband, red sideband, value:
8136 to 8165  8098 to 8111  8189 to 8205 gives -1.3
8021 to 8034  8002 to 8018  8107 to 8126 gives 0.2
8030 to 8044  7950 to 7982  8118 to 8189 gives -0.2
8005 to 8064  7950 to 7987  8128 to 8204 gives -1.5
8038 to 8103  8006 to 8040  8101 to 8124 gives 0.9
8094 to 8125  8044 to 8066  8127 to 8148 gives 0.7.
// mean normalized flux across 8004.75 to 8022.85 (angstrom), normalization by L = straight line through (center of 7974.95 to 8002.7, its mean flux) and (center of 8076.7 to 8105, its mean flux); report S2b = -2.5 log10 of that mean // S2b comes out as -0.05 mag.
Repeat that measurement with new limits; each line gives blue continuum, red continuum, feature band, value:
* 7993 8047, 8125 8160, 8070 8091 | 0.014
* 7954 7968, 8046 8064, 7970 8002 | 0.009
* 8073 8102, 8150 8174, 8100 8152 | -0.023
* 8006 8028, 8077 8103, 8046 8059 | 0.026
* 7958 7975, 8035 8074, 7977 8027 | -0.011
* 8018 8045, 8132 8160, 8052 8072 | 0.011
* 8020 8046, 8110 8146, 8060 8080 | 0.011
